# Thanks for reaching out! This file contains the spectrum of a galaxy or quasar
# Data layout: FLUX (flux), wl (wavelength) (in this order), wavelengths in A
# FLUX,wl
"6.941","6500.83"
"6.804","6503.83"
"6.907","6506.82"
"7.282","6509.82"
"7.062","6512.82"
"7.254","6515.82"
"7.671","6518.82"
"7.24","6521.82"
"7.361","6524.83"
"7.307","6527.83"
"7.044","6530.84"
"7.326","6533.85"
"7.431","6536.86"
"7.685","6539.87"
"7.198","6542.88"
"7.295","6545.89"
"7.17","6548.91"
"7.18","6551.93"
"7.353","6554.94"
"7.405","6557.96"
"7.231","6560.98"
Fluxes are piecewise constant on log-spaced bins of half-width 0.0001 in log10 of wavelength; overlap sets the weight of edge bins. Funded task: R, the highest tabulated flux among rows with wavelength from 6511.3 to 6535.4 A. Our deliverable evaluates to 7.671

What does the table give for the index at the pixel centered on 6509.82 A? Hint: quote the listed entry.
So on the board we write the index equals 7.282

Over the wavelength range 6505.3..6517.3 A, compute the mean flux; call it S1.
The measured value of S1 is 7.13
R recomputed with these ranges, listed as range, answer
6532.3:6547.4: 7.685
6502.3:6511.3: 7.282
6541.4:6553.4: 7.295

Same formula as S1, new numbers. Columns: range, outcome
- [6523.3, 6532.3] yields 7.24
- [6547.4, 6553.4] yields 7.17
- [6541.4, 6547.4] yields 7.25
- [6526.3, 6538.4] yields 7.28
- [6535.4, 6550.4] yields 7.36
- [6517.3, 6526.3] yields 7.42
